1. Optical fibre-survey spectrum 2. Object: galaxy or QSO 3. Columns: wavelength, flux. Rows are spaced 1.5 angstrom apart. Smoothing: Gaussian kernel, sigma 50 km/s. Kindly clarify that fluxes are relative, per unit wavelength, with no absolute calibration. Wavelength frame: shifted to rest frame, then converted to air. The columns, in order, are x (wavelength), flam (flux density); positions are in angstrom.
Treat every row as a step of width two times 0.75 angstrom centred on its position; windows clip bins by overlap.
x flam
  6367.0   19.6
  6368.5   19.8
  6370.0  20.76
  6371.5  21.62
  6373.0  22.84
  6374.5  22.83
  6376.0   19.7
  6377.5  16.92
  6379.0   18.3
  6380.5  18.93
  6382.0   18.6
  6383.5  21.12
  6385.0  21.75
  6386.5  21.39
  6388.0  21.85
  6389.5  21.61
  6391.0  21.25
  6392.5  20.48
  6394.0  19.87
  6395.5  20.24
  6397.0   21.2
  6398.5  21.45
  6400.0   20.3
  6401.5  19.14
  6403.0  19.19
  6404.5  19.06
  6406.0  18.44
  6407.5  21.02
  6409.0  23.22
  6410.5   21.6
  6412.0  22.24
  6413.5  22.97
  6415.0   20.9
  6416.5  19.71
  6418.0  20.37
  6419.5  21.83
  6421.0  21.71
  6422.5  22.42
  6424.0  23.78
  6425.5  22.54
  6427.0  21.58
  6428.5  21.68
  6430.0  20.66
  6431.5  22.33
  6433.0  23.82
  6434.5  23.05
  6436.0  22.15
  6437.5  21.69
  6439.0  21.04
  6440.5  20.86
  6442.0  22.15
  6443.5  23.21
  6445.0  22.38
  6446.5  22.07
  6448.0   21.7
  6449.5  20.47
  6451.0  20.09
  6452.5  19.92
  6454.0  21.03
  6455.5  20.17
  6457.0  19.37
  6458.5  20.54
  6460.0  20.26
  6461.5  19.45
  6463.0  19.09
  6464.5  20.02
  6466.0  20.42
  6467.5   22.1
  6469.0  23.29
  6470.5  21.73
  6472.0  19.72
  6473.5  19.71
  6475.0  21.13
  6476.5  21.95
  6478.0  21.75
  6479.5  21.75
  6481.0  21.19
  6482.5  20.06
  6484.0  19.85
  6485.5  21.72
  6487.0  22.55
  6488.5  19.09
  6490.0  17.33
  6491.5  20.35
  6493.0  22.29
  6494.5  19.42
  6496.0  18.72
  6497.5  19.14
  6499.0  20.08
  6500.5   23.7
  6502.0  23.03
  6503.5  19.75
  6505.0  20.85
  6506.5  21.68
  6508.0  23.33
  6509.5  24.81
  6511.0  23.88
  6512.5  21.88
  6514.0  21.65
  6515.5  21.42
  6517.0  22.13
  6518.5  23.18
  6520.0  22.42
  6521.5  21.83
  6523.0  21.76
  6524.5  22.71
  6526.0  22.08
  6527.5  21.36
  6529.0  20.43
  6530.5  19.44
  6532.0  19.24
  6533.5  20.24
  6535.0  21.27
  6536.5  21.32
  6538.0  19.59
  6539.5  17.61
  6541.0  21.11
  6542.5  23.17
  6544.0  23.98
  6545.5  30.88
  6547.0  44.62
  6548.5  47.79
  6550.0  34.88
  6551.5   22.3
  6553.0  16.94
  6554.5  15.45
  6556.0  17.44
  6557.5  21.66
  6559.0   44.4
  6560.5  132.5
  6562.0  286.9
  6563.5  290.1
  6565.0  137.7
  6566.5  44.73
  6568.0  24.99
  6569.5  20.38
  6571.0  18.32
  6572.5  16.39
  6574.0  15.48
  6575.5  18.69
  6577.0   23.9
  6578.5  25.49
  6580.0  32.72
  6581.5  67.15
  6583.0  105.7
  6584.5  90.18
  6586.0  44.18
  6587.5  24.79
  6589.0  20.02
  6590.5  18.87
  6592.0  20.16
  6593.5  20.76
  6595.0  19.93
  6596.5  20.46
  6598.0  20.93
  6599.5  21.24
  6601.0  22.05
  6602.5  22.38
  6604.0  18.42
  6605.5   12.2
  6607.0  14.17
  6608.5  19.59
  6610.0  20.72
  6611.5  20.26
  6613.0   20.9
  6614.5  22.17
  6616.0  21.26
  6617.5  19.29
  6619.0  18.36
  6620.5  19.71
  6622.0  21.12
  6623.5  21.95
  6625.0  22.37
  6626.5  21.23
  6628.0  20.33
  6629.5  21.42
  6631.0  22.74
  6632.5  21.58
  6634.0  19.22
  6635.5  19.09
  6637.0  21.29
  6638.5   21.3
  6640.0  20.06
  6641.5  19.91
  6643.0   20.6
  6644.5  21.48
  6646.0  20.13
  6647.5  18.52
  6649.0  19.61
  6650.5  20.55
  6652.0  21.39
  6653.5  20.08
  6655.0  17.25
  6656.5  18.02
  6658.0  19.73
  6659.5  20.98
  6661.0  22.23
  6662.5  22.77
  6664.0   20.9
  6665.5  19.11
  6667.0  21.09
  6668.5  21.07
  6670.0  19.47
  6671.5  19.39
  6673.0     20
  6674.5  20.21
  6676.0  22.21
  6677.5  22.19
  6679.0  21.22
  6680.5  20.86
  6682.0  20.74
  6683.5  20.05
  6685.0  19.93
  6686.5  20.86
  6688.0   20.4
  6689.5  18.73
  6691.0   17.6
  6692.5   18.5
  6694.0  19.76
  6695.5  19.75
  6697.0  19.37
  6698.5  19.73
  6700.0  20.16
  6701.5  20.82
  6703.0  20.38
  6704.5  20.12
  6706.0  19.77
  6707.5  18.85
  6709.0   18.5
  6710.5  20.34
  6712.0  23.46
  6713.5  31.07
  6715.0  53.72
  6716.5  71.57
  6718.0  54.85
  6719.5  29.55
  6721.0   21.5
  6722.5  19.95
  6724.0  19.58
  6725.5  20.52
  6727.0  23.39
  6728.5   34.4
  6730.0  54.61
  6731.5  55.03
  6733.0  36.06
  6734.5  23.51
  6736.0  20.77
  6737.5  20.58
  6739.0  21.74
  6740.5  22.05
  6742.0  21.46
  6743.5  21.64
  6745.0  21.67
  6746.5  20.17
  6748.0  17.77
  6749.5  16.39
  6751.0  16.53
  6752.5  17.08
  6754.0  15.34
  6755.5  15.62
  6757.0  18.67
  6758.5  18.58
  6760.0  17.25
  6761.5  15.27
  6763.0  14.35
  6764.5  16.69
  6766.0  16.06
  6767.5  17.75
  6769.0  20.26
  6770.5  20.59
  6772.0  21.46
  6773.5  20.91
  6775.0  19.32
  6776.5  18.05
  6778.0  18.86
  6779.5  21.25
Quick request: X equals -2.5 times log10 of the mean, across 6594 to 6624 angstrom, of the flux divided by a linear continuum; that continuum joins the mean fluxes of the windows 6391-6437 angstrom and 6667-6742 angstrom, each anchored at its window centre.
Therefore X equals 0.203 mag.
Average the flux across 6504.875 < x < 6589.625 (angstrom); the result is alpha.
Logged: 40.9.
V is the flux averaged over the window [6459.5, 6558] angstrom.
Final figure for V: 22.1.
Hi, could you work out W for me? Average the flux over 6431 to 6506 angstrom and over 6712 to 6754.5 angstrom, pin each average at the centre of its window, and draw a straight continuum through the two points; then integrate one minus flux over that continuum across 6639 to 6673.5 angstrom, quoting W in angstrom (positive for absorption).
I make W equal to 8.12 angstrom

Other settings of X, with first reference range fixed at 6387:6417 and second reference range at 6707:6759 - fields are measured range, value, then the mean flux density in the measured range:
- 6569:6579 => 0.21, 19.7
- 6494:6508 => 0.09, 20.9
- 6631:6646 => 0.22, 20.6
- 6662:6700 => 0.27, 20.2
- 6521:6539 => 0.11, 20.9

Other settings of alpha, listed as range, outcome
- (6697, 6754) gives 26.5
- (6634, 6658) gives 19.9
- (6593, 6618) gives 19.8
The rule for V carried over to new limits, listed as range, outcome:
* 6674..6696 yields 20.2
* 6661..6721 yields 23.8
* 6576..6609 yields 31.1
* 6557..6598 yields 59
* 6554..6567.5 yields 110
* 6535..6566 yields 62.3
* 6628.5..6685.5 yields 20.5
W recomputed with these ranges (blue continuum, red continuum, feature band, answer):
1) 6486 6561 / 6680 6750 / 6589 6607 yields 3.95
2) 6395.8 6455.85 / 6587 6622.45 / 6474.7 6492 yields 0.16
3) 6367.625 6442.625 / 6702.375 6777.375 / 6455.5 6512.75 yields 2.31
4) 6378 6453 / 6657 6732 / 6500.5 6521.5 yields 0.04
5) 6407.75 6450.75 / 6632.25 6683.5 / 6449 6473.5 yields 1.39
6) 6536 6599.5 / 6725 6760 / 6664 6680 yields 6.08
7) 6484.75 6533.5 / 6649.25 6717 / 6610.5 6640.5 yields 1.48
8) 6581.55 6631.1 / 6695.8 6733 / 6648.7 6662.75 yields 3.87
